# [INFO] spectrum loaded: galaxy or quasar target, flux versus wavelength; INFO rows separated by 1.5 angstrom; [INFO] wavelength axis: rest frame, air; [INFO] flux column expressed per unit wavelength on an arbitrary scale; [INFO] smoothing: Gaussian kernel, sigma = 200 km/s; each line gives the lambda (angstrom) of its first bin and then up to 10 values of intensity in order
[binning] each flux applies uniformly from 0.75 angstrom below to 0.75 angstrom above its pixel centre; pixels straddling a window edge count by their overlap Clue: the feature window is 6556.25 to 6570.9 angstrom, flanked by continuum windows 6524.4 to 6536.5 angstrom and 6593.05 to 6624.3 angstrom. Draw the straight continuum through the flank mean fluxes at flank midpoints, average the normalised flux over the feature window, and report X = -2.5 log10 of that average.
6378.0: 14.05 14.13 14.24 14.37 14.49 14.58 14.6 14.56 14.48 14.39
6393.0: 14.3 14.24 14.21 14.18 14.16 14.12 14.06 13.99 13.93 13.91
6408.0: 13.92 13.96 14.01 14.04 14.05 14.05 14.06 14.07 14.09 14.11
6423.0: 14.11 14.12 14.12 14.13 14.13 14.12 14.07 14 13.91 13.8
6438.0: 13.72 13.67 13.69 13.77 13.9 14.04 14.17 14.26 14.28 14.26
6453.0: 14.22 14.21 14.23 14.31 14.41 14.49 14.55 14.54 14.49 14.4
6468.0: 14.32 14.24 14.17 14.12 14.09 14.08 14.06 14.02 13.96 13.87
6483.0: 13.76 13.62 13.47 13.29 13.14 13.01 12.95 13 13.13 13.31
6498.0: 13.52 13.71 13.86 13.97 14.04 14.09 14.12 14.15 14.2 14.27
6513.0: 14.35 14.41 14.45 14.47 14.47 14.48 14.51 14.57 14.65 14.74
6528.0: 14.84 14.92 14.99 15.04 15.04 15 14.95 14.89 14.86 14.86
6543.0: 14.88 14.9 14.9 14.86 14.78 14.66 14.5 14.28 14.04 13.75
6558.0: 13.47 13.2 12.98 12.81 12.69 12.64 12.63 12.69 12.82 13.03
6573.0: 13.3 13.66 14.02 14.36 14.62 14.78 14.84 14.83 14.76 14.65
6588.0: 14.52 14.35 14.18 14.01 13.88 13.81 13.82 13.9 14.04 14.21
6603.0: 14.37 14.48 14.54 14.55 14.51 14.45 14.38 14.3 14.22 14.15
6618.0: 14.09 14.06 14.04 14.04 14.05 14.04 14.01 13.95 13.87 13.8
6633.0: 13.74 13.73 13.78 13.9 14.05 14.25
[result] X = 0.13 mag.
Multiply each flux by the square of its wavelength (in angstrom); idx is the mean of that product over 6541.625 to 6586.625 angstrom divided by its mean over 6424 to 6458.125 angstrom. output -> 1.03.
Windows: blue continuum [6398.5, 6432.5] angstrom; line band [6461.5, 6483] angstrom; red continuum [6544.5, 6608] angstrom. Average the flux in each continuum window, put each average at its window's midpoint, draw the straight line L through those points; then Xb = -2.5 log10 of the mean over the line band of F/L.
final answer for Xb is -0.01 mag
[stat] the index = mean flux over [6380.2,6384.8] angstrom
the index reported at 14.4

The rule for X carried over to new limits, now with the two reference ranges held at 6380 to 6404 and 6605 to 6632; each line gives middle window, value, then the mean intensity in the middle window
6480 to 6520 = 0.035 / 13.8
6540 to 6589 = 0.016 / 14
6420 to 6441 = 0.023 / 14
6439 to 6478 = 0.006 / 14.2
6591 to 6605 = 0.010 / 14.1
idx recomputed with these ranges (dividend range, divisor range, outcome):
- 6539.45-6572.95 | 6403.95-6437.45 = 1.03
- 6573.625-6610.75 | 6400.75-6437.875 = 1.08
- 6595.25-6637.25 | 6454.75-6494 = 1.06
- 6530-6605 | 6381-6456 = 1.05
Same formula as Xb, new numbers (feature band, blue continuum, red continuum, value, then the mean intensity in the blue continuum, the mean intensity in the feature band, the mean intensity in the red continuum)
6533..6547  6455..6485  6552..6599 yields -0.075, 14.2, 14.9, 13.8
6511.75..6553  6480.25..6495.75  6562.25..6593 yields -0.088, 13.3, 14.7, 13.8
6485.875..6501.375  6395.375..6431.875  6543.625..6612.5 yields 0.061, 14.1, 13.3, 14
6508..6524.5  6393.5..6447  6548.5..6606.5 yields -0.034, 14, 14.4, 13.9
